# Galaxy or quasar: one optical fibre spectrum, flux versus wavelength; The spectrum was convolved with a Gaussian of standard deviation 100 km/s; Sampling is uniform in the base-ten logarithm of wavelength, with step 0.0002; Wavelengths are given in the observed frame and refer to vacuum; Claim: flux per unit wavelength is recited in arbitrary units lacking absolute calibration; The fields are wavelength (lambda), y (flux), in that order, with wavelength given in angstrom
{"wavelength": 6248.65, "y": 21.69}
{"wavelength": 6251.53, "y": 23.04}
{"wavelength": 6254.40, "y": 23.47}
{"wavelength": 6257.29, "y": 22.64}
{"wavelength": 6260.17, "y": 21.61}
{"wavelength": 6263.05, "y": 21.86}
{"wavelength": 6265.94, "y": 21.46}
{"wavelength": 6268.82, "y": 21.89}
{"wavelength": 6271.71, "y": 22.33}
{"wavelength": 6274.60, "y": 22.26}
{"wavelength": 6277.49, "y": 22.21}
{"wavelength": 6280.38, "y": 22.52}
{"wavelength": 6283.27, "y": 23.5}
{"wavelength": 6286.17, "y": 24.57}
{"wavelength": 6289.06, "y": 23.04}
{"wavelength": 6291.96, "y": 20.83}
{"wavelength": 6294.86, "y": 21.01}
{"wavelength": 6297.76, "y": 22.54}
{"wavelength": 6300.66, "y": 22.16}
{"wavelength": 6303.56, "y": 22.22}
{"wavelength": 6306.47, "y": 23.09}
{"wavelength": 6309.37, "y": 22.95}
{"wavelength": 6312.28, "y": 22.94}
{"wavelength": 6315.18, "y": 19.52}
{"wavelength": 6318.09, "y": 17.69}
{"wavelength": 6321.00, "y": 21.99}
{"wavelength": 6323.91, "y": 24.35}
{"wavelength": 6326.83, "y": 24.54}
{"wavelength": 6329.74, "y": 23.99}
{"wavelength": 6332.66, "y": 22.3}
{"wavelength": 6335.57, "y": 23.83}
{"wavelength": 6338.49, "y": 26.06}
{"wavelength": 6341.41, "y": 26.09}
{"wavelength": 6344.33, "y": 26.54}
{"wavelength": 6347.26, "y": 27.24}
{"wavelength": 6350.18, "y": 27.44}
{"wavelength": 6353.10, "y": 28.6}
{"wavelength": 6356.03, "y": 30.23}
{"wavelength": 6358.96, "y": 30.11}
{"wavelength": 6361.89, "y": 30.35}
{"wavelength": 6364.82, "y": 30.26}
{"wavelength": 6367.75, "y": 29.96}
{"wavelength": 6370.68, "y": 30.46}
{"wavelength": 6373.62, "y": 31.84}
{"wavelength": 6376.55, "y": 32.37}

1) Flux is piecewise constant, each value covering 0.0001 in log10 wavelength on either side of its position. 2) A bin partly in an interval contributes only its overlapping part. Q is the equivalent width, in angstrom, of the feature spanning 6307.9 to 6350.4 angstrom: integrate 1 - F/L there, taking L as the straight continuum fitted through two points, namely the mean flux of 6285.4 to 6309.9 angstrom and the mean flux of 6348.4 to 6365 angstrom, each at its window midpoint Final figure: 4.0 angstrom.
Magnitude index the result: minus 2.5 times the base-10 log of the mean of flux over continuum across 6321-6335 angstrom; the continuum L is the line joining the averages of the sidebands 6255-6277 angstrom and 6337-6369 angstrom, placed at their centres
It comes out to 0.13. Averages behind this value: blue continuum 22.1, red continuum 28.4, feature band 23.6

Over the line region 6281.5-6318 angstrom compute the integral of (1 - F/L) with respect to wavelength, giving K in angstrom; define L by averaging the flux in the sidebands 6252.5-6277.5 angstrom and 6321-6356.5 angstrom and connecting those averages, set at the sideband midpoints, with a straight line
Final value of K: 2.5 angstrom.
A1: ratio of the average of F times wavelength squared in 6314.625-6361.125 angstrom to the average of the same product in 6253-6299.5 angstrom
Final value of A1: 1.15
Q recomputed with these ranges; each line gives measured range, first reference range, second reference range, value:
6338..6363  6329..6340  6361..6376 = -0.9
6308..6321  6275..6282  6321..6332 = 1.4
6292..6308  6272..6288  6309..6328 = 0.2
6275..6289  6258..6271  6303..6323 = -0.9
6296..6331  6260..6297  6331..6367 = 3.6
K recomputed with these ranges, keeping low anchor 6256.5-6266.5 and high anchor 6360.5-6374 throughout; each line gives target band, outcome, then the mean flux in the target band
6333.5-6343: 1.0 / 25.2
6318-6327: 1.5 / 22.5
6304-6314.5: 1.3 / 22.7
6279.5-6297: 1.1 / 22.6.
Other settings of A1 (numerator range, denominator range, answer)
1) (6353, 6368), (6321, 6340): 1.26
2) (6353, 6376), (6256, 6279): 1.42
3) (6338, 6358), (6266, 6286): 1.25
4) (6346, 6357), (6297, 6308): 1.28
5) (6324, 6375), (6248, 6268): 1.27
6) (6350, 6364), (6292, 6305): 1.38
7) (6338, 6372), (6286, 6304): 1.32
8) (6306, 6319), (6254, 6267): 0.98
